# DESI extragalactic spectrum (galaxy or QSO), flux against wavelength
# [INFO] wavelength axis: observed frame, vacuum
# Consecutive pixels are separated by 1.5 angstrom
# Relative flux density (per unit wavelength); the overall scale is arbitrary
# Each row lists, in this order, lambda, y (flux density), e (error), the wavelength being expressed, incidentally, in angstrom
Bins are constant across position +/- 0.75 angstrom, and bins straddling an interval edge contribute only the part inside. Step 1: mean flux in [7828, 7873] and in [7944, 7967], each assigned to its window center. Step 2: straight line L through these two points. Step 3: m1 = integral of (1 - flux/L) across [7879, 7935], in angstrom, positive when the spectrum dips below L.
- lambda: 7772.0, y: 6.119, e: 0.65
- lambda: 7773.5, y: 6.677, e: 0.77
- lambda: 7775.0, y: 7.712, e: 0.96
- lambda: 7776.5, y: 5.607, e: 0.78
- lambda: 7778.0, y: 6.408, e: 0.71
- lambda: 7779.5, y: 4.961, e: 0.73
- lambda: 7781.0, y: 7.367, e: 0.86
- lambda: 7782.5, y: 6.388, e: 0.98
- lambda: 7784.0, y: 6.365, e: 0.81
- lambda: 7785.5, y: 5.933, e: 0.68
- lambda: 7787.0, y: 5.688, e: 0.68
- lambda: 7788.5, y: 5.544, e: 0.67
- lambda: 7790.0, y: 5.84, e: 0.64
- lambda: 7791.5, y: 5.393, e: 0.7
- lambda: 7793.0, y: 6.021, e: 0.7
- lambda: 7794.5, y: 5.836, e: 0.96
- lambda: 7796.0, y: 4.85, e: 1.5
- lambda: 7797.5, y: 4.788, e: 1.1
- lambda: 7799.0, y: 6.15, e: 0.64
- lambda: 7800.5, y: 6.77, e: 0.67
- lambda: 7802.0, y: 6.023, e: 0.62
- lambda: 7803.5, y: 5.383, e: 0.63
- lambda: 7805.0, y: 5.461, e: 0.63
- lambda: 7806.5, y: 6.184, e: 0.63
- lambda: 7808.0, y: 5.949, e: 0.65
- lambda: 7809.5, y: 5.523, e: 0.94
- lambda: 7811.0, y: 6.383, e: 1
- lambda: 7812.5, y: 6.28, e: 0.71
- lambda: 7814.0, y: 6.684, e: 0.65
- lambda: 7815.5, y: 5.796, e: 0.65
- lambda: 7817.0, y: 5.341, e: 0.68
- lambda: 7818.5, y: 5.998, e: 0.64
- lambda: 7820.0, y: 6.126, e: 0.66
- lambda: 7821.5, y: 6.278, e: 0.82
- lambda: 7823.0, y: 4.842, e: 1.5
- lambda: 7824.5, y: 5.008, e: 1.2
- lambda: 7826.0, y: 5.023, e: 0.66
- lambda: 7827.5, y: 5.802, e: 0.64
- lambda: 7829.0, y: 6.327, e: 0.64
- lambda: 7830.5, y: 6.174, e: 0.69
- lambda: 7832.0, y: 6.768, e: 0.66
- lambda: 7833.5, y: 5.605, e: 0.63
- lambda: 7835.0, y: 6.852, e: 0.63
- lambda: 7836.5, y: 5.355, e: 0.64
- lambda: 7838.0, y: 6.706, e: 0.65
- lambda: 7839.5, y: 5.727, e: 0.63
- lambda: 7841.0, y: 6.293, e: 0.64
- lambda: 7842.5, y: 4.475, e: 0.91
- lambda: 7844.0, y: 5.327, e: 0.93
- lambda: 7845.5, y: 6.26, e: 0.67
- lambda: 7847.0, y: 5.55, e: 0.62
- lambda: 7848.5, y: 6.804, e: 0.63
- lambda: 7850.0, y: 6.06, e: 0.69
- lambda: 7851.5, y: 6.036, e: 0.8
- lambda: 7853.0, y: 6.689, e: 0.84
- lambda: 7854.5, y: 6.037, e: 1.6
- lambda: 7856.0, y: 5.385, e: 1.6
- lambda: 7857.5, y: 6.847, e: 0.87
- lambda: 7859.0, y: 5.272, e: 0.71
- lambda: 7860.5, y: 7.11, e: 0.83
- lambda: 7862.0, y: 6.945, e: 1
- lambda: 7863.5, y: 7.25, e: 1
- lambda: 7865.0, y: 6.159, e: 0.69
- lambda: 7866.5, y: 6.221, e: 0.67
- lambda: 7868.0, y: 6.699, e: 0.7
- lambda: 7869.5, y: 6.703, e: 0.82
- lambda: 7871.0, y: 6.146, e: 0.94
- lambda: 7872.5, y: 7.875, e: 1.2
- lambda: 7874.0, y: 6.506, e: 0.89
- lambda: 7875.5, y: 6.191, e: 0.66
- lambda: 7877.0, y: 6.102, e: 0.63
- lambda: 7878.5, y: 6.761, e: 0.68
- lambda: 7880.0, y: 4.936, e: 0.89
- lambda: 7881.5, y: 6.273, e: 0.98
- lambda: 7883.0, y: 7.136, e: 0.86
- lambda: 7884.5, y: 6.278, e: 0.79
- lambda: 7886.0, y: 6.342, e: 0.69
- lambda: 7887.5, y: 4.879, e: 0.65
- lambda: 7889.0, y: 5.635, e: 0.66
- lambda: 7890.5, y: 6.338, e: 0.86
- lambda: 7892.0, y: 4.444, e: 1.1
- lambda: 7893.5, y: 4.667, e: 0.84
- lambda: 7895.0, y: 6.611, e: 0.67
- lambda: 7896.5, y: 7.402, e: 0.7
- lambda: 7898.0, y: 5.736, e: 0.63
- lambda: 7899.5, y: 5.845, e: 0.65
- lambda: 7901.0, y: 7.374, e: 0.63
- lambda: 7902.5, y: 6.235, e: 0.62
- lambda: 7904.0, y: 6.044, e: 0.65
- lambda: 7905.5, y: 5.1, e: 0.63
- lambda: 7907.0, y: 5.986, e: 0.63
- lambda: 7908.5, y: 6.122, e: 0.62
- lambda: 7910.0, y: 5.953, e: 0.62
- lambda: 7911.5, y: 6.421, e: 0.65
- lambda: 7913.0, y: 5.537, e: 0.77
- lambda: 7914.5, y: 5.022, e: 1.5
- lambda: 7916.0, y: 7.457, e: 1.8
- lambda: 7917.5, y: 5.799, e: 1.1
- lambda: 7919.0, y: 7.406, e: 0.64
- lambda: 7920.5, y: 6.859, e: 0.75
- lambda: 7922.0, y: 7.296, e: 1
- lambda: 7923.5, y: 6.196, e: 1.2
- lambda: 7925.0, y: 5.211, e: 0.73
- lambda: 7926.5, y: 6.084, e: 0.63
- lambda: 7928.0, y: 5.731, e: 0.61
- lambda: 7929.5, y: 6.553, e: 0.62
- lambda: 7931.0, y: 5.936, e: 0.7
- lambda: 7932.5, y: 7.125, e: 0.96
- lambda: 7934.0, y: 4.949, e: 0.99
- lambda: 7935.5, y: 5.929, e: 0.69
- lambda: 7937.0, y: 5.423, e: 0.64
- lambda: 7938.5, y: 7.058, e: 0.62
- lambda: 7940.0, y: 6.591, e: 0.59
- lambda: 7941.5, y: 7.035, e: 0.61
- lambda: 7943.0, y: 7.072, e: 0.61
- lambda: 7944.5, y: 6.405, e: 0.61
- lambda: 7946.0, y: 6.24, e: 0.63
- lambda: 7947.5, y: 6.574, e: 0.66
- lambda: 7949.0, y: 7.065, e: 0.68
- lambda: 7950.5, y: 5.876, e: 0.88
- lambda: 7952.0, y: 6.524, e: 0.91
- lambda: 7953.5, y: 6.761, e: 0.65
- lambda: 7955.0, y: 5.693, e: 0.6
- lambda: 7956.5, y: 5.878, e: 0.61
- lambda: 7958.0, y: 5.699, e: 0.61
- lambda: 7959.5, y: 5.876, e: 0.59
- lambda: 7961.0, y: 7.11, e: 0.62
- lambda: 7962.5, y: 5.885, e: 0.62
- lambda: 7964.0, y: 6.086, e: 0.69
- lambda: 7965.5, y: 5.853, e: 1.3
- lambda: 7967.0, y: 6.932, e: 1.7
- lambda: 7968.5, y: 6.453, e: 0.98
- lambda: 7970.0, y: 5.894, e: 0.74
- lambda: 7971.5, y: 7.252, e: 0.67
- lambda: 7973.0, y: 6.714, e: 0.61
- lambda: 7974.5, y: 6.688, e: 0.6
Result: 1.51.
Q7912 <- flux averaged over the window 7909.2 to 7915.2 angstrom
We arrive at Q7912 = 5.74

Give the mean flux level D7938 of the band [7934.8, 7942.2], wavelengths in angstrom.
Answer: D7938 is 6.41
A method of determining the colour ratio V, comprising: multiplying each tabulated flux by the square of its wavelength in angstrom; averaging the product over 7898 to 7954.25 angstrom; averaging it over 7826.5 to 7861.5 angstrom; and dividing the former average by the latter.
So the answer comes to 1.1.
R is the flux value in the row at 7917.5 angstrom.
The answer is 5.799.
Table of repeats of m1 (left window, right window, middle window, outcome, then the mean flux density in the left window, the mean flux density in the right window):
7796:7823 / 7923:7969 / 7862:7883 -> -1.51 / 5.89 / 6.25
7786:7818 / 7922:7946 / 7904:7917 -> 0.47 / 5.81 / 6.25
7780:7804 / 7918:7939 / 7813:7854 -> 0.52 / 5.89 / 6.25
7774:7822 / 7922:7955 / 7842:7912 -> 0.05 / 5.97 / 6.31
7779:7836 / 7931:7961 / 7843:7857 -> 0.04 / 5.89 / 6.31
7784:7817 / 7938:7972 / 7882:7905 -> 0.48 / 5.83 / 6.42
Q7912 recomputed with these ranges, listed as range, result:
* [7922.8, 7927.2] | 5.82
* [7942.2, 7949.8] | 6.67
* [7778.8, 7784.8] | 6.28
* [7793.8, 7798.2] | 5.15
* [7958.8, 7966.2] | 6.17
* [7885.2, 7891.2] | 5.8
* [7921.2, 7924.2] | 6.76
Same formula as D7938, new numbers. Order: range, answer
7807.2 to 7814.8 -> 6.16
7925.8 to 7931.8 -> 6.08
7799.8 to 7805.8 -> 5.9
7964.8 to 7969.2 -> 6.42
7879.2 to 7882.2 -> 5.61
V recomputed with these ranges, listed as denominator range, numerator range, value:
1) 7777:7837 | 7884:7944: 1.07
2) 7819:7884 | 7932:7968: 1.05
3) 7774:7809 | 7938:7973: 1.13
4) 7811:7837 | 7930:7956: 1.11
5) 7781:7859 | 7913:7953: 1.11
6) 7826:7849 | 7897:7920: 1.05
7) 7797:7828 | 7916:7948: 1.13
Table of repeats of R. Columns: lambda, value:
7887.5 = 4.879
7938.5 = 7.058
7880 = 4.936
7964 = 6.086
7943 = 7.072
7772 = 6.119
